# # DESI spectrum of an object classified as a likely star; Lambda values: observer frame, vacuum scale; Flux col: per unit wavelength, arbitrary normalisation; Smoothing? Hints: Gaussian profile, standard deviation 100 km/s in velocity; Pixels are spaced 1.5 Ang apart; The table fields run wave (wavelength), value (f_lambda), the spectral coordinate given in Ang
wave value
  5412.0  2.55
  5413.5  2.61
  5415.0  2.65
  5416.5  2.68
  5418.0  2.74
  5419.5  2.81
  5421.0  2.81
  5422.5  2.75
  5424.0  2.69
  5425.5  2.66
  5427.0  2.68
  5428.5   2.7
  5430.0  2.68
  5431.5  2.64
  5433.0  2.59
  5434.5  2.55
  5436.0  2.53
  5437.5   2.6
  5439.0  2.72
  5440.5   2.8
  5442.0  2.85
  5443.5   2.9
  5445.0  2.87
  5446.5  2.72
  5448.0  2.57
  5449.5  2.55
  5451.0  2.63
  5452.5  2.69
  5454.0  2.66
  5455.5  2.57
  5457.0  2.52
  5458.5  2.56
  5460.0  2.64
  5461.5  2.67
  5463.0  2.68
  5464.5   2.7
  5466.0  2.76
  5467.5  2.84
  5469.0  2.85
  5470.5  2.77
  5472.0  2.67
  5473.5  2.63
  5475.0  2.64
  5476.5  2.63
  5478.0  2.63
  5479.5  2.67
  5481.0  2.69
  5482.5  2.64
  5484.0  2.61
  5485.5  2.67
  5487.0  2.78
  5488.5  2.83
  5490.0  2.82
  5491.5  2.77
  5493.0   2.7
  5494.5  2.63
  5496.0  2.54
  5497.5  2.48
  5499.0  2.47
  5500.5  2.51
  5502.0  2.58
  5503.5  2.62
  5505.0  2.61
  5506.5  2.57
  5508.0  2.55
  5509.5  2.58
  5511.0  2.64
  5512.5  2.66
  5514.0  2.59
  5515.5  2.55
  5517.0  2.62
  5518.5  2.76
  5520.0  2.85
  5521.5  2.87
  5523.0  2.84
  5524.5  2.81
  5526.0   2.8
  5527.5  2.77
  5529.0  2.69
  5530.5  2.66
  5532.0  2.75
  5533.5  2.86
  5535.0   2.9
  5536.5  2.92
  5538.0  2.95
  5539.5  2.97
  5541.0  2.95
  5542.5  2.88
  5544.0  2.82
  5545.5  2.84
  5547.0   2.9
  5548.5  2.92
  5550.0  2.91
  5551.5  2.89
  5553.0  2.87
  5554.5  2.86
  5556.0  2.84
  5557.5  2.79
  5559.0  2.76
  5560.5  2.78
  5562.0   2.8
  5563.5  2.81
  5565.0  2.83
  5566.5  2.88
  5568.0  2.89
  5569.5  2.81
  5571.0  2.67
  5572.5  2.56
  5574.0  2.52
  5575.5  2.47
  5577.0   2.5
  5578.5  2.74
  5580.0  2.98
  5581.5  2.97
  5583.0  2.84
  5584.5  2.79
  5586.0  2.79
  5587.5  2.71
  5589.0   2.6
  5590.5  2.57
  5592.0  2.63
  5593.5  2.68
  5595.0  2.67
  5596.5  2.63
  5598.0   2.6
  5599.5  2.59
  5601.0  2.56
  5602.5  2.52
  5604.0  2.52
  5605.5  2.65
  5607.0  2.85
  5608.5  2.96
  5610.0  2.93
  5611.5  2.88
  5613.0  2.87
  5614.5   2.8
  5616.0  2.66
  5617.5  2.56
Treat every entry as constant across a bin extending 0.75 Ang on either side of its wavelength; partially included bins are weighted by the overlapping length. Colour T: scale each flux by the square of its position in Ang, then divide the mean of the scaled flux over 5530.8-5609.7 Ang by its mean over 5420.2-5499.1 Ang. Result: 1.08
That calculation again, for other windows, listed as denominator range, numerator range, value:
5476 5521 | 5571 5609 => 1.05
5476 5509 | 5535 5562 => 1.11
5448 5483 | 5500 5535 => 1.03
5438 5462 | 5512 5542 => 1.07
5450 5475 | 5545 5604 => 1.07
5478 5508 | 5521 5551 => 1.10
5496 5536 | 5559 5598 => 1.04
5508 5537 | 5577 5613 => 1.02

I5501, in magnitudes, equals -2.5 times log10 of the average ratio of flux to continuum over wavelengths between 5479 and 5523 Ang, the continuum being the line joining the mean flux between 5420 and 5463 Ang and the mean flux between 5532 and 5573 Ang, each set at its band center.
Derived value 0.04 mag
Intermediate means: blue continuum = 2.67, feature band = 2.65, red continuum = 2.85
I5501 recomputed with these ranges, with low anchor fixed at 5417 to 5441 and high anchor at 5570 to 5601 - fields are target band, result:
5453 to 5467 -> 0.015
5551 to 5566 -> -0.058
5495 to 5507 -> 0.054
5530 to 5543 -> -0.078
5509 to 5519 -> 0.021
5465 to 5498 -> -0.006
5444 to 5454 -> 0.002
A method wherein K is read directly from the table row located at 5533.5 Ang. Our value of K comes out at 2.86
